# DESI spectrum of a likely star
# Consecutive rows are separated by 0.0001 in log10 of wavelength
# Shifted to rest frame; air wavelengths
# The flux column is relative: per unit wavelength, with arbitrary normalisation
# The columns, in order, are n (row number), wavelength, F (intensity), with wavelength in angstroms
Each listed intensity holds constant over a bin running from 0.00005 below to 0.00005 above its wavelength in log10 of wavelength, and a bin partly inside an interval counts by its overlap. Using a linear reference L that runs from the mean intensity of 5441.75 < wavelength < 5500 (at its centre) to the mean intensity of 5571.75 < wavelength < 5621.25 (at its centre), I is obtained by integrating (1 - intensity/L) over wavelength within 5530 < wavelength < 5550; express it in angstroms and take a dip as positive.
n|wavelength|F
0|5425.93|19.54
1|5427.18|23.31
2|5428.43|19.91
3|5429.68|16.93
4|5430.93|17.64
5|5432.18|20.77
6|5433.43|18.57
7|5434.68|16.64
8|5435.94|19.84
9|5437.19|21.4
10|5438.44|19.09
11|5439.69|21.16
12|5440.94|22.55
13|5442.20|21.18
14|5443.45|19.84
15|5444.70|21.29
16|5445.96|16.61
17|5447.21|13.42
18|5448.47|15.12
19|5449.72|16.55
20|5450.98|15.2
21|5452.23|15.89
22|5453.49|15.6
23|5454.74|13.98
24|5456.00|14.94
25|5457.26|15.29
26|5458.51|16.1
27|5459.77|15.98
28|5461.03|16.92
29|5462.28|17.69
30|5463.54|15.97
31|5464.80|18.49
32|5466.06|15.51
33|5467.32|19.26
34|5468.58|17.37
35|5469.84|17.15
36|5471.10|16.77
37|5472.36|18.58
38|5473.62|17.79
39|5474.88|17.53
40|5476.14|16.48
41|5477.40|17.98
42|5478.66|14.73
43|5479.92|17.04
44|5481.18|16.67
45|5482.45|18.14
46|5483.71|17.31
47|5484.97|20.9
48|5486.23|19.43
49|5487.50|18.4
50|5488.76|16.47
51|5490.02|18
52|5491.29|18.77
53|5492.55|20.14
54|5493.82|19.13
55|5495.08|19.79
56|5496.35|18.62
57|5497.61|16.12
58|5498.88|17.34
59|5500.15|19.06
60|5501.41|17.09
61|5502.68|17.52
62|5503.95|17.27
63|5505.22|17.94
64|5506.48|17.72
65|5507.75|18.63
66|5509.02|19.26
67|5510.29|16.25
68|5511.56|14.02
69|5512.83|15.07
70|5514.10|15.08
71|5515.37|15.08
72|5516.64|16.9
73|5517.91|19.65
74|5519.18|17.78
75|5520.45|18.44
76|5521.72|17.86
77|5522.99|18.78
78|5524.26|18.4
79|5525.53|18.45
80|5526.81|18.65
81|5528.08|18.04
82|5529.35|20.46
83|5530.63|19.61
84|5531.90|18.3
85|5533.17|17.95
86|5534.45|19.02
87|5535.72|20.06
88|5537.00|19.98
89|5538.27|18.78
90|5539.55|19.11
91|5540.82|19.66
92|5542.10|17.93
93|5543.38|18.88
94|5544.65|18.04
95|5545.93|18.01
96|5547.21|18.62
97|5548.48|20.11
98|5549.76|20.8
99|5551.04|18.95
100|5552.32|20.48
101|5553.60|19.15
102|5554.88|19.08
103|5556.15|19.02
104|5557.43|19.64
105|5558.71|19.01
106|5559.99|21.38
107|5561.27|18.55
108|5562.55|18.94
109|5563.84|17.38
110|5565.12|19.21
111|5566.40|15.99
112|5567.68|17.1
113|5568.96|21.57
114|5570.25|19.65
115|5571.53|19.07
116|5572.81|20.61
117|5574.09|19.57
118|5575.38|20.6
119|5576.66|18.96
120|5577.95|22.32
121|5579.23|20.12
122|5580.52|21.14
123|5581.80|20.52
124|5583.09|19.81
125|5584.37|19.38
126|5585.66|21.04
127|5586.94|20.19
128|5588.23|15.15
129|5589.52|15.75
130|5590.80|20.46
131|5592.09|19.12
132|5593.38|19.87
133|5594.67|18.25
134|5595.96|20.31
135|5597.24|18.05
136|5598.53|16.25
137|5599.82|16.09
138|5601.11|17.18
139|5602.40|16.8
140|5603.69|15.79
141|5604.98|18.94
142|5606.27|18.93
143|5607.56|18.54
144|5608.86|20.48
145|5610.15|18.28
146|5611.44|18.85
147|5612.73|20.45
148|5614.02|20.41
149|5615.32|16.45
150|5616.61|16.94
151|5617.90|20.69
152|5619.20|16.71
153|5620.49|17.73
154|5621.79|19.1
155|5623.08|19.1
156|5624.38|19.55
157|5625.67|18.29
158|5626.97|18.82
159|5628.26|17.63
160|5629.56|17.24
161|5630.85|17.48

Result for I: -0.9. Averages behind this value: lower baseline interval 17.3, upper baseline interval 18.9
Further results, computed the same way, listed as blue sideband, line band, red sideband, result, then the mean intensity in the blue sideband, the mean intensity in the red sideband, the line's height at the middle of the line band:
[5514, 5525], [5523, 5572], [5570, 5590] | -1.14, 17.7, 19.6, 18.6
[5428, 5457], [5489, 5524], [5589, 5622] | 0.82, 18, 18.3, 18.1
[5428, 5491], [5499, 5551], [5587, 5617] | -0.91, 17.6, 18.2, 17.9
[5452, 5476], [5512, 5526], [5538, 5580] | 0.65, 16.7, 19.3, 18.2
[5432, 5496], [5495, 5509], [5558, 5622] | 0.13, 17.7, 18.9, 18.1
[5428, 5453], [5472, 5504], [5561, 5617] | 1.10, 18.4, 18.9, 18.6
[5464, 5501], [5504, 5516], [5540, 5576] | 1.15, 17.9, 19.2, 18.4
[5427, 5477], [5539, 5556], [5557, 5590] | -0.13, 17.7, 19.3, 19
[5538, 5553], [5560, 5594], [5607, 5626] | -0.69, 19.1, 18.8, 19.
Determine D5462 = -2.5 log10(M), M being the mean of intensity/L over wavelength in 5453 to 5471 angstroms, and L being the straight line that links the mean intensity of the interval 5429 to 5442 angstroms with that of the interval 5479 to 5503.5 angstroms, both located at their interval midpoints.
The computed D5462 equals 0.148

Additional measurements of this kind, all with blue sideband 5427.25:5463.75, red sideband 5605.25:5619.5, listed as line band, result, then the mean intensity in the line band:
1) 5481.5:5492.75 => -0.03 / 18.5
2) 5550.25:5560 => -0.06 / 19.5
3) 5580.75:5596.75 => -0.03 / 19.2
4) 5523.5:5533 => -0.03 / 18.8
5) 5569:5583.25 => -0.09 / 20.3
